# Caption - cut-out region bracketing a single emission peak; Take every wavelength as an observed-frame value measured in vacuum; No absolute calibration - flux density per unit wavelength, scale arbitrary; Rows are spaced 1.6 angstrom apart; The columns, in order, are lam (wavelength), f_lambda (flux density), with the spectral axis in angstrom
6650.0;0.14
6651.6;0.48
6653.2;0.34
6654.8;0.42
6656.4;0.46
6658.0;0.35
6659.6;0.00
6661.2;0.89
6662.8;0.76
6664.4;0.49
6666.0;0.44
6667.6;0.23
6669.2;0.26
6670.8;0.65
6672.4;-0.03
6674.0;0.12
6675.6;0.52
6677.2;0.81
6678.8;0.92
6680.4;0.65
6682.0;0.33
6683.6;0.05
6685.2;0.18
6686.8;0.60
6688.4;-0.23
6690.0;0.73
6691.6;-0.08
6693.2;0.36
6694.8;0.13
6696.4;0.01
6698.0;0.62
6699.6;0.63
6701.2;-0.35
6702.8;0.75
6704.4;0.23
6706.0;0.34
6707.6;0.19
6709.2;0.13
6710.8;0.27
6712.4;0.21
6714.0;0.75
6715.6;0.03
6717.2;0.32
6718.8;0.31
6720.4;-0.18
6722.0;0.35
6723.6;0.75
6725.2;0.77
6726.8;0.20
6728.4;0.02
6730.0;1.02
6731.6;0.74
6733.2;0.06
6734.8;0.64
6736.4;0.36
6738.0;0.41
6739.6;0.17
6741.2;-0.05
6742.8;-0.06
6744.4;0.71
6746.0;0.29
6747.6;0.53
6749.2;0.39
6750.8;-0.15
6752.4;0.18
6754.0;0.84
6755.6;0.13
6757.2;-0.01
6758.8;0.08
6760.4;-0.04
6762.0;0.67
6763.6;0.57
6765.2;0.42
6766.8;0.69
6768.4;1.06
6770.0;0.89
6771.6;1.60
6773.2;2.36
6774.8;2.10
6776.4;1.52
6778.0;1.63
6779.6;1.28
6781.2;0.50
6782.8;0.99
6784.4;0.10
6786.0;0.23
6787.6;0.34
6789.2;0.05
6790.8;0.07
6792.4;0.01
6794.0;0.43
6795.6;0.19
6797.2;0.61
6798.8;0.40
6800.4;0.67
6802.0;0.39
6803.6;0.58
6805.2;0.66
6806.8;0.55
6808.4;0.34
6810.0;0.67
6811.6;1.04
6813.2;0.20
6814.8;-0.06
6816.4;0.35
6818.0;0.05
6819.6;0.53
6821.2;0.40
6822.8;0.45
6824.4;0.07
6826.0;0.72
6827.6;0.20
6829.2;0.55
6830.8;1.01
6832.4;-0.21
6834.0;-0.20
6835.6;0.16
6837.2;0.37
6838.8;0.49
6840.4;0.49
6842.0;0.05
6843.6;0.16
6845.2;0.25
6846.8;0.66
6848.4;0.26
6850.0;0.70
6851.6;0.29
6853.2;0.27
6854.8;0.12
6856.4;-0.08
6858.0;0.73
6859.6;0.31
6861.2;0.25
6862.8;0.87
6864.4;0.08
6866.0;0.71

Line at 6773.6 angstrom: [O II]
